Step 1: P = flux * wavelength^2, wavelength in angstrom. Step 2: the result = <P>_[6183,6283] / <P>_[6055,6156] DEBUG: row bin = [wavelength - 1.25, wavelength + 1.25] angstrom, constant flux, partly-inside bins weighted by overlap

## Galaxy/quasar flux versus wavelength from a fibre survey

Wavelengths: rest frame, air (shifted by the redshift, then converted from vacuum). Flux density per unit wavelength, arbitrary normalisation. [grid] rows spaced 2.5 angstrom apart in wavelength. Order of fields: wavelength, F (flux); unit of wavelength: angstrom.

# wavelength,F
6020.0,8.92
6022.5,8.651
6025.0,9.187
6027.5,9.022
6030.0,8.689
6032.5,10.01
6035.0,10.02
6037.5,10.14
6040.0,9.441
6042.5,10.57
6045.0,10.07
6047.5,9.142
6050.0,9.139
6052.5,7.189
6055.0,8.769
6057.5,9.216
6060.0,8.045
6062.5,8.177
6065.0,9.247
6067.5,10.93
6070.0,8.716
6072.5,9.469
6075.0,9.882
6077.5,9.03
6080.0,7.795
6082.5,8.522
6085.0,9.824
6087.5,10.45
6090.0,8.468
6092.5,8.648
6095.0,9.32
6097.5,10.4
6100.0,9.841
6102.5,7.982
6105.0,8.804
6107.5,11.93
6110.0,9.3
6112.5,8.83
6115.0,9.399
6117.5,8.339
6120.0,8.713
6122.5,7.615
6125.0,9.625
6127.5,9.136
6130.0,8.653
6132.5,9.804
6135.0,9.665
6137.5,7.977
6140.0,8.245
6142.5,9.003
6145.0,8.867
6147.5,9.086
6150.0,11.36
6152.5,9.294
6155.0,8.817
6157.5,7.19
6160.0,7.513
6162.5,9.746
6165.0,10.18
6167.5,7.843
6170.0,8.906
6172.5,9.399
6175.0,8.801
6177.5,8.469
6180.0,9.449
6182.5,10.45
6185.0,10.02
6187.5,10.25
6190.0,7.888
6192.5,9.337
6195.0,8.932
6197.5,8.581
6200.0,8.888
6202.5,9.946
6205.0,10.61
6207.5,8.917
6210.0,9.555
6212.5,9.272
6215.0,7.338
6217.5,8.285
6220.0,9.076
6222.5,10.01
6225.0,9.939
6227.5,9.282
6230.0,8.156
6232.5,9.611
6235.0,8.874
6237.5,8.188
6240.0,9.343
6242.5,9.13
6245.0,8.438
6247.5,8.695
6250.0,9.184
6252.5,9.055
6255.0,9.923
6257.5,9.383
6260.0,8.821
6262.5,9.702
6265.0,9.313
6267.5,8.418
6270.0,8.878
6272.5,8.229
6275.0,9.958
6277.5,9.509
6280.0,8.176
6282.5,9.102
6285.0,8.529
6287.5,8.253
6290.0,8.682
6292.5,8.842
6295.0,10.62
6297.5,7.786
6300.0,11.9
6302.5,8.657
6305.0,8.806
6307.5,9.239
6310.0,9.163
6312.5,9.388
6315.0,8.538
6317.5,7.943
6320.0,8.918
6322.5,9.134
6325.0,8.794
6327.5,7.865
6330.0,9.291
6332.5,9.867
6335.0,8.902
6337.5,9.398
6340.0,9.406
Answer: 1.0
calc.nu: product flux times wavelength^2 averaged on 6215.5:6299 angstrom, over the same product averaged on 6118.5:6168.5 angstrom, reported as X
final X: 1.05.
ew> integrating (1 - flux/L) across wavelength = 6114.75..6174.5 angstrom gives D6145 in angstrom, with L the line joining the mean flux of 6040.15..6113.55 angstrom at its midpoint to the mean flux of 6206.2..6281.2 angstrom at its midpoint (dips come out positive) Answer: 1.5 angstrom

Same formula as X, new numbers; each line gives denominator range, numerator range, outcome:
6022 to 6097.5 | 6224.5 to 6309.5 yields 1.05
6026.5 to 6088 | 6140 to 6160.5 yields 0.99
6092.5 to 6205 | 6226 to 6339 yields 1.03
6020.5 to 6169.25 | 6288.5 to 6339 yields 1.07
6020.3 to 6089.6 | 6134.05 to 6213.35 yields 1.03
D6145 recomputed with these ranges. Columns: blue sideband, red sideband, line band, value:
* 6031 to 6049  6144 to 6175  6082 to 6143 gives 1.35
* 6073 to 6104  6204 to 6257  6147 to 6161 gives 0.38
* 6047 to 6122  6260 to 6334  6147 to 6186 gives -0.37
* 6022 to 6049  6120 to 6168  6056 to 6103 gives 0.68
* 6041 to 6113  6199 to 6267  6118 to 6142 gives 1.01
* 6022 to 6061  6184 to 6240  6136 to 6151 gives 0.18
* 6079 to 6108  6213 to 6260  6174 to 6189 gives -0.75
